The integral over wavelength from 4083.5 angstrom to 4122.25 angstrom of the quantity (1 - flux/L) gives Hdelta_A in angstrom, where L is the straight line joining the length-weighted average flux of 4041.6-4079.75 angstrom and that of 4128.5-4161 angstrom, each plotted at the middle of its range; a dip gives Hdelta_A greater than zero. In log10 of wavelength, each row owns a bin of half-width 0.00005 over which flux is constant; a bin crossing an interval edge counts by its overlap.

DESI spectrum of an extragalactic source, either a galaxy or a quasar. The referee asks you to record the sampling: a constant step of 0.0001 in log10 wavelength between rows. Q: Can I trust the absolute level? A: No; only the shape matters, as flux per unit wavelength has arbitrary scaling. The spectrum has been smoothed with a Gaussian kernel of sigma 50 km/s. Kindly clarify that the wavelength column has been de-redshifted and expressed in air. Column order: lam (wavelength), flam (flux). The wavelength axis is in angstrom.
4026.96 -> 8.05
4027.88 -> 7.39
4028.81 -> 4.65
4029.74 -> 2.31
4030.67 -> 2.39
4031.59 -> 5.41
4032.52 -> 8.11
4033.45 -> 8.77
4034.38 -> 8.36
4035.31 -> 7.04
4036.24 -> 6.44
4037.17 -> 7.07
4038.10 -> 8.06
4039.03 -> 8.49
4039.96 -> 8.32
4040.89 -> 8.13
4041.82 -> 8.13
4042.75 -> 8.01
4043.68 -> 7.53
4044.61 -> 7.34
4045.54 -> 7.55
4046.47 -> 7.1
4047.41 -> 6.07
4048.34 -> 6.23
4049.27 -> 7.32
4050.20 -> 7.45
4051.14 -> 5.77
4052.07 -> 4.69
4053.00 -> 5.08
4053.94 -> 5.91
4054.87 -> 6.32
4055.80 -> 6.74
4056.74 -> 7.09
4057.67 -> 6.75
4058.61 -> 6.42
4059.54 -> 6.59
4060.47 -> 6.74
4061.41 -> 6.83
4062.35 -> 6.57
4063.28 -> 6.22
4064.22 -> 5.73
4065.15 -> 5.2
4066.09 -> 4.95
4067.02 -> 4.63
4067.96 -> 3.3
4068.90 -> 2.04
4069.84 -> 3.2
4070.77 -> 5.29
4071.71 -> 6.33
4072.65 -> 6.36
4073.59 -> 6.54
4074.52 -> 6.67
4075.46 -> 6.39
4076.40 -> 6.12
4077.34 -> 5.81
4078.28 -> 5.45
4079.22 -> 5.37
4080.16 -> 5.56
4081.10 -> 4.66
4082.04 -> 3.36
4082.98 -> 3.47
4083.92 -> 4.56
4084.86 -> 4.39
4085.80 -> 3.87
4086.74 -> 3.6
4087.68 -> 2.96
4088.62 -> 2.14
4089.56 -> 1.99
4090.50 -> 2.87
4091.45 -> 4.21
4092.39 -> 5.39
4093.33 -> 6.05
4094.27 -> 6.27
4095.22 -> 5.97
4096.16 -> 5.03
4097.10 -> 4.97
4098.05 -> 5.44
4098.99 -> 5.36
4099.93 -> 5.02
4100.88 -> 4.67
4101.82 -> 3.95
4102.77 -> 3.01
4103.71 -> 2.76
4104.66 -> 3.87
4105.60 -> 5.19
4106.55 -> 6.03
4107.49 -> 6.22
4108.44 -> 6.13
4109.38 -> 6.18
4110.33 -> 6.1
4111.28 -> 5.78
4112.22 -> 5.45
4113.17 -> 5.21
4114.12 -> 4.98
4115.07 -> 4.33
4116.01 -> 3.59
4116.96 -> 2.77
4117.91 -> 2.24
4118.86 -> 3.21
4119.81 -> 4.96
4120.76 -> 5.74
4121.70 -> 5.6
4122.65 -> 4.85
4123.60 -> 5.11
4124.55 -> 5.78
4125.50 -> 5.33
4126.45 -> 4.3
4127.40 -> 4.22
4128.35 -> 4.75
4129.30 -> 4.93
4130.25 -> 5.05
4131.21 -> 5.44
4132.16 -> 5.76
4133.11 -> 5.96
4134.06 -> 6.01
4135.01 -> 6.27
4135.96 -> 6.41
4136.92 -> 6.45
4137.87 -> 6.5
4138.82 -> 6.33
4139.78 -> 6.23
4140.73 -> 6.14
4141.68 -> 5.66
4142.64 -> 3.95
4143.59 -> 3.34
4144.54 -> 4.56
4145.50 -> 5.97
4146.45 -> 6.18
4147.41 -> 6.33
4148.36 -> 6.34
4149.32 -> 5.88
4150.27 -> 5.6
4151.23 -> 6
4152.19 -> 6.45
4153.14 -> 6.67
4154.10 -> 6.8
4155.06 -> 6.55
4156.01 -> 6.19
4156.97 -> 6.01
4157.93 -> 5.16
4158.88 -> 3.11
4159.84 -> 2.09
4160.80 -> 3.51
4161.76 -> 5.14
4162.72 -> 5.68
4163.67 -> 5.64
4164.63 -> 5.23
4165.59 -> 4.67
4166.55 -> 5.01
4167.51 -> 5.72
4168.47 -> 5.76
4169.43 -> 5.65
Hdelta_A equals 8.3 angstrom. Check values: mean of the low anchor 6.08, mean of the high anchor 5.59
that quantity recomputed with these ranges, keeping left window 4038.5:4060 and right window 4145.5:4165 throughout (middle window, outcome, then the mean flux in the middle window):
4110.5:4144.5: 4.5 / 5.11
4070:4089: 4.7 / 4.93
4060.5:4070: 2.4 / 5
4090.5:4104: 3.2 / 4.82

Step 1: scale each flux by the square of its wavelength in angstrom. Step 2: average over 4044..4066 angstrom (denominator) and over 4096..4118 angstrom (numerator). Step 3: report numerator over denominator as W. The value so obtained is 0.77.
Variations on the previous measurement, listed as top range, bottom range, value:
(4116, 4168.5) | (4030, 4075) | 0.87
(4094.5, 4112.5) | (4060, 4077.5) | 0.94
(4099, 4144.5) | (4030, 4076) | 0.82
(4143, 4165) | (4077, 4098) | 1.25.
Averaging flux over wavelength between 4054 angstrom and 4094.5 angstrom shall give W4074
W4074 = 5.14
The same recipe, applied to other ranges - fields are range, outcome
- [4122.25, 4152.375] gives 5.56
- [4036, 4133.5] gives 5.4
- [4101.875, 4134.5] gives 4.89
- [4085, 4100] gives 4.43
